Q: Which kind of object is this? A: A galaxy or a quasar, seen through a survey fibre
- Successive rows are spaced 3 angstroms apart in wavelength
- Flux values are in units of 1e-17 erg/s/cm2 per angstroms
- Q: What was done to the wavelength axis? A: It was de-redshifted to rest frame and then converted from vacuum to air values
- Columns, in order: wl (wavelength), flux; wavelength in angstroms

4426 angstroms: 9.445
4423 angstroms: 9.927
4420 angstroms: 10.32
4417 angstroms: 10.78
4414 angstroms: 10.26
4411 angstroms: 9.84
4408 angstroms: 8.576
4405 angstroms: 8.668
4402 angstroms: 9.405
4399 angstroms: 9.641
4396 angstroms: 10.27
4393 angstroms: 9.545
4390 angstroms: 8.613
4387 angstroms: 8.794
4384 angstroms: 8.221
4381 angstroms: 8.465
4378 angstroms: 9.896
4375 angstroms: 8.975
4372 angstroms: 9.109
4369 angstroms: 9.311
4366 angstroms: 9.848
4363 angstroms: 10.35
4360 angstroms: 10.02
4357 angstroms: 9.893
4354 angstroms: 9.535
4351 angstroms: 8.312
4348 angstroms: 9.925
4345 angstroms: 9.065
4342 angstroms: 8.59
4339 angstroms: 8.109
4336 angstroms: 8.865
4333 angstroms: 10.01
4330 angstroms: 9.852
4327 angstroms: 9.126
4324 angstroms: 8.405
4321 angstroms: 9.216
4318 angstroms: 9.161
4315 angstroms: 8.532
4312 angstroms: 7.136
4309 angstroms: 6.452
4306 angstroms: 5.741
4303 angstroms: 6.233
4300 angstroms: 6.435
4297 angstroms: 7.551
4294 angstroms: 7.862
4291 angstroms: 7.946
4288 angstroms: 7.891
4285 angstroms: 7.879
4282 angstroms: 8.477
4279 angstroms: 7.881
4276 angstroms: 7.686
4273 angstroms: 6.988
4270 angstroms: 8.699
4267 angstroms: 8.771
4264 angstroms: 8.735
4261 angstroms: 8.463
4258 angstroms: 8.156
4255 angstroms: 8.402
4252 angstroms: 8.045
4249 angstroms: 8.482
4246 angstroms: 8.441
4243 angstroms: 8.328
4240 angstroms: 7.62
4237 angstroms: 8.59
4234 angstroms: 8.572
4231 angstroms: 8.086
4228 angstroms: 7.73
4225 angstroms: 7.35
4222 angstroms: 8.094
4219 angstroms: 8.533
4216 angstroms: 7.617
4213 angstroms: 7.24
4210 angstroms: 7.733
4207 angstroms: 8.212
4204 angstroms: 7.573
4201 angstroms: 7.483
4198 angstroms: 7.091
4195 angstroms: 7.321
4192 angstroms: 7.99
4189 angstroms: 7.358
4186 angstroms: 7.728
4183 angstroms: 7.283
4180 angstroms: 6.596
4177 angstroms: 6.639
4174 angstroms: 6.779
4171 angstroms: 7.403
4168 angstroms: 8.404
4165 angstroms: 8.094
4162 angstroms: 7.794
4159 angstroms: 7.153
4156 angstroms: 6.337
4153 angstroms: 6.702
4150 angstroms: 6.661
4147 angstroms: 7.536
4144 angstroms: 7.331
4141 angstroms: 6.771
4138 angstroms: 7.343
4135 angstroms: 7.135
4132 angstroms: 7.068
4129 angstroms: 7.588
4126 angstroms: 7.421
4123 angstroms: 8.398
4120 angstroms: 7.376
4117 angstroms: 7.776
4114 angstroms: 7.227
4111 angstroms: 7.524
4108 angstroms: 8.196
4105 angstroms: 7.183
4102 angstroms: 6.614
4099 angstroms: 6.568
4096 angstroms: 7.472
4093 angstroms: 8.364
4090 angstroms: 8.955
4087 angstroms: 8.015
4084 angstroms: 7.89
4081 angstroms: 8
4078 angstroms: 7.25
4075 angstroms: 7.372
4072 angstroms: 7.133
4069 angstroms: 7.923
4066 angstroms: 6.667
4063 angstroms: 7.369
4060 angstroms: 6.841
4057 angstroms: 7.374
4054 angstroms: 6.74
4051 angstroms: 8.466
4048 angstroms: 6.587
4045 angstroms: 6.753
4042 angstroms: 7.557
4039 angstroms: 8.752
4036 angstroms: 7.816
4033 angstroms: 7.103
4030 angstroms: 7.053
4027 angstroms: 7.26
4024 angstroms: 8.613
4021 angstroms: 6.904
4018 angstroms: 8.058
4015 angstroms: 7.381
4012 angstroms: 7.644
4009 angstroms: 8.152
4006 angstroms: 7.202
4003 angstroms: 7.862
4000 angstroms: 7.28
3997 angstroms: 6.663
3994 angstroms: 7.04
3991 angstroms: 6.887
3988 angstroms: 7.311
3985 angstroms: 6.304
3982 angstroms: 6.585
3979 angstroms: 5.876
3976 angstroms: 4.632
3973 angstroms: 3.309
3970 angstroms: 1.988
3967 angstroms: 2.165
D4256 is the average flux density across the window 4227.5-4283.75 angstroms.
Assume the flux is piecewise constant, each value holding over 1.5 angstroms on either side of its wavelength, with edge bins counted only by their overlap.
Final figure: 8.23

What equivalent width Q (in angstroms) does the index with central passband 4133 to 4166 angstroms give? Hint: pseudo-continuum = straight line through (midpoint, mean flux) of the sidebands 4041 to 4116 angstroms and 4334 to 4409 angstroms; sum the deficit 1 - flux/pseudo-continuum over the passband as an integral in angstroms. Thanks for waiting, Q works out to 3.0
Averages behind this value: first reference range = 7.44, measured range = 7.15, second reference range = 9.21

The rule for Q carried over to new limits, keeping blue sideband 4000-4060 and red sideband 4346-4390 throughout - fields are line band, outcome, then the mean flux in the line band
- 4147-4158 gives 1.9 angstroms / 6.73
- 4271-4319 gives 7.7 angstroms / 7.49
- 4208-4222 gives 1.1 angstroms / 7.83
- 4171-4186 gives 2.4 angstroms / 6.97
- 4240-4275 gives 1.8 angstroms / 8.28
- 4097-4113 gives 1.4 angstroms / 7.23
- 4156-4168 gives 0.9 angstroms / 7.6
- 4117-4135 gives 1.1 angstroms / 7.55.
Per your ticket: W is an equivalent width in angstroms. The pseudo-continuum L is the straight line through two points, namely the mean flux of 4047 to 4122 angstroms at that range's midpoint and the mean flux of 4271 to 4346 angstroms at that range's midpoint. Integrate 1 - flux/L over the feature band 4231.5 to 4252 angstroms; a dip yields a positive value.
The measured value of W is -1.12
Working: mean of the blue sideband 7.49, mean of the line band 8.3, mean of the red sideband 8.04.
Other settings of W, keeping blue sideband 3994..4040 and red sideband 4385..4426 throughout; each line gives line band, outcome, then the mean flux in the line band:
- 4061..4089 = 1.2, 7.53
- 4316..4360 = 0.2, 9.17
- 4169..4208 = 5.1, 7.35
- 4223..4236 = 1.0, 7.97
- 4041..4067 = 2.0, 7.15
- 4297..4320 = 4.8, 7.17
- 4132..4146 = 1.8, 7.15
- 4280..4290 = 1.0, 8.07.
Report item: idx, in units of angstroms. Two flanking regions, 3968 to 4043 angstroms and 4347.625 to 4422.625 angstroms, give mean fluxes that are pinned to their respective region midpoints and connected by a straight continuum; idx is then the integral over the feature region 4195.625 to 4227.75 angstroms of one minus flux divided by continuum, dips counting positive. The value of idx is 2.2 angstroms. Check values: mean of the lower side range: 6.81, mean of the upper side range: 9.46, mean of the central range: 7.68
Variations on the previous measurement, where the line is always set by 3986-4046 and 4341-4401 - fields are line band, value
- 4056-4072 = 1.0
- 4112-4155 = 4.1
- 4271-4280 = 1.3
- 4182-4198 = 1.7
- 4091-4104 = 0.9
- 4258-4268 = 0.2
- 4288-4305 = 3.3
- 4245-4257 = 0.5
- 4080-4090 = -0.4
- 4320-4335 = -0.3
